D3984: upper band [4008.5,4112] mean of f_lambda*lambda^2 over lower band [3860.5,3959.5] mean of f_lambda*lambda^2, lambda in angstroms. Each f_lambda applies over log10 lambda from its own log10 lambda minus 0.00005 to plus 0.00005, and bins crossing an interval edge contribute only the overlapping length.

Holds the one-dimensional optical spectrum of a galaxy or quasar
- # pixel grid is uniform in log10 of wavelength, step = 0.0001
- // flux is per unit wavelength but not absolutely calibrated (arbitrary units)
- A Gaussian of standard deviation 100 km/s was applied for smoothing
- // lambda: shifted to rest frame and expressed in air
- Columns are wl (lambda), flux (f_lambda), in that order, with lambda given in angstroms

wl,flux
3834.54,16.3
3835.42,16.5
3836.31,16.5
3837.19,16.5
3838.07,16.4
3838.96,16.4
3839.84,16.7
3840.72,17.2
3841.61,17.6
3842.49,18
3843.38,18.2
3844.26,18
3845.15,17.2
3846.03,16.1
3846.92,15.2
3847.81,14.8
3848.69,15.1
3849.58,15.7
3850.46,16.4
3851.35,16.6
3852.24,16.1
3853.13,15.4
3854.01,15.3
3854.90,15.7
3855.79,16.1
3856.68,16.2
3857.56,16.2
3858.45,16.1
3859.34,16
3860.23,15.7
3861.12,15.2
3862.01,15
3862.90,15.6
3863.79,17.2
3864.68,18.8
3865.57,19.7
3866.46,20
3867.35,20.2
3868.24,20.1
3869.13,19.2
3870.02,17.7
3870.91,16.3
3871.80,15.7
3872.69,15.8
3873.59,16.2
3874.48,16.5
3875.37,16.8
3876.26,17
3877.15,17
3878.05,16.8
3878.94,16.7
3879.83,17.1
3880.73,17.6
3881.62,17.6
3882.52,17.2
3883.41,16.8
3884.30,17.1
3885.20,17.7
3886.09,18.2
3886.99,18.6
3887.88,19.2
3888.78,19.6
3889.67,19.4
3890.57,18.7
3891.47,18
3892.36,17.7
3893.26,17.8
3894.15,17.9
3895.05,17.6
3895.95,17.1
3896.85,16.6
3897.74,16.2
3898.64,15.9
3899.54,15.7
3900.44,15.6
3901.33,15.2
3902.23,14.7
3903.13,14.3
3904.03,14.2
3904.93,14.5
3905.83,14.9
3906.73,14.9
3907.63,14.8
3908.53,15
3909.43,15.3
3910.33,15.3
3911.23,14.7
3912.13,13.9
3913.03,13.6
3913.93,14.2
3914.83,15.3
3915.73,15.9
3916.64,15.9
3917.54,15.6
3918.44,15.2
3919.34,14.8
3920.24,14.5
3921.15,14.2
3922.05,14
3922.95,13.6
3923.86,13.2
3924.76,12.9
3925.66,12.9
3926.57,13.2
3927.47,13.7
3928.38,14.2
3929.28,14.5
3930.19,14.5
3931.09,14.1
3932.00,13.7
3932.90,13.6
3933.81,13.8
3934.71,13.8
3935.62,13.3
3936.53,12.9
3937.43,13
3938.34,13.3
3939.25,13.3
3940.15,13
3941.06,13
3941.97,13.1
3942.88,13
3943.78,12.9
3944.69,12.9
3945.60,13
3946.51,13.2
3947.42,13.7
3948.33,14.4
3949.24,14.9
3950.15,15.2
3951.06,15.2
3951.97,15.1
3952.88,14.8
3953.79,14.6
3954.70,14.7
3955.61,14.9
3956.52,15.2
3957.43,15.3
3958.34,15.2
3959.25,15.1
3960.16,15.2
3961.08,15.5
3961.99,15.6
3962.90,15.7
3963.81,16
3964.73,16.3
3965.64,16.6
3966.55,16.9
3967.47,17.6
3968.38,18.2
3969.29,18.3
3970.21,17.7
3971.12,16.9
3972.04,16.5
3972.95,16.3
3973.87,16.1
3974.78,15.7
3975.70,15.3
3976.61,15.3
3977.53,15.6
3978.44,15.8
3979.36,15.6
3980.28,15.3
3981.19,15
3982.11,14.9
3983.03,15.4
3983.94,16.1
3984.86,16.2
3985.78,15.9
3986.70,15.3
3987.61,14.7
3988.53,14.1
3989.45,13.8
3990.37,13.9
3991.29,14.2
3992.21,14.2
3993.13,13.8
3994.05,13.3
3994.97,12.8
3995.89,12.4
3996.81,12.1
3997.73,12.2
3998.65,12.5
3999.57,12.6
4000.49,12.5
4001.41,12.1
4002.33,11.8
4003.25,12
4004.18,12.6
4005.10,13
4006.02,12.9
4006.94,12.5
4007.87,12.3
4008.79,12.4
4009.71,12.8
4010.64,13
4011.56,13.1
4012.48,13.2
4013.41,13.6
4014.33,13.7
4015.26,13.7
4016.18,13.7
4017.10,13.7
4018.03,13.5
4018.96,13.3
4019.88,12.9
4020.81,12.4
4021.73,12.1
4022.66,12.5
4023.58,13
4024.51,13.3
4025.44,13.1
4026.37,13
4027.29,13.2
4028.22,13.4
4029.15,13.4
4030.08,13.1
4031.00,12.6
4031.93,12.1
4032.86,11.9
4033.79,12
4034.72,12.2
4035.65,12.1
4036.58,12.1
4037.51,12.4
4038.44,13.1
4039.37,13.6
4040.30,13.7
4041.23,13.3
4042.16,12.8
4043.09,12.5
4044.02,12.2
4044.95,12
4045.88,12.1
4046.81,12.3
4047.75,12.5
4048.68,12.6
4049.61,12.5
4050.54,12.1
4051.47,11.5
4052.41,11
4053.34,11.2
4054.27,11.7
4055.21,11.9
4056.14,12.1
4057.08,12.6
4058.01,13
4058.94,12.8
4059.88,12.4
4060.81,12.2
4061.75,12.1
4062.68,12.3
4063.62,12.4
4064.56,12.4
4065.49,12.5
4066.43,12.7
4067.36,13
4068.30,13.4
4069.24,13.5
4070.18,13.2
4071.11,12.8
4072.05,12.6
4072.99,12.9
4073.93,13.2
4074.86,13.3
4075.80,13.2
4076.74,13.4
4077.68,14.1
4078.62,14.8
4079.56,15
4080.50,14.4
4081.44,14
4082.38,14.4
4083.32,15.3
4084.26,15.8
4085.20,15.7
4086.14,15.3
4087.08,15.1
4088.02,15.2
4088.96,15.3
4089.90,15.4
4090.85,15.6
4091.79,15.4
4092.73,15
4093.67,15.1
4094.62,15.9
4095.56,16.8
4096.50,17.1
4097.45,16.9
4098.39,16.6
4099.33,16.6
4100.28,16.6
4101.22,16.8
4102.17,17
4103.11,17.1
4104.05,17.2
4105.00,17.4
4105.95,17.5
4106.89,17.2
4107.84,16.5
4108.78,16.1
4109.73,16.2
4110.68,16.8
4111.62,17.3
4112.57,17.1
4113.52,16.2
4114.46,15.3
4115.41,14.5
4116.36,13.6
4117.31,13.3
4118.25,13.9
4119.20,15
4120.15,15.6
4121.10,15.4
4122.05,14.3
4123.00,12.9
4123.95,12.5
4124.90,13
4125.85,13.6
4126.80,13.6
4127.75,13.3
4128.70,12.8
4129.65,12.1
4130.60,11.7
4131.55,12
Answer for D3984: 1.0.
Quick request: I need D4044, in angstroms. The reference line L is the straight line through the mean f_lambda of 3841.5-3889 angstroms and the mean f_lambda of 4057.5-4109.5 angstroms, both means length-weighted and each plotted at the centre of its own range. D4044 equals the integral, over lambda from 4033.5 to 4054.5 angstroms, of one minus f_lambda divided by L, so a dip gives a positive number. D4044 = 3.9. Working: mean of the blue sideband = 17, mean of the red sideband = 14.7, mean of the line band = 12.3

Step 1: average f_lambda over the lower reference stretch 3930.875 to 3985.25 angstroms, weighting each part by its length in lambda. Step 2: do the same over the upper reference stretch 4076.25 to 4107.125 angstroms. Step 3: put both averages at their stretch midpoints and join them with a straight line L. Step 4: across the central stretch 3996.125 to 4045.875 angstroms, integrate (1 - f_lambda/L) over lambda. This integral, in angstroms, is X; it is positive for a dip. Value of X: 8.41 angstroms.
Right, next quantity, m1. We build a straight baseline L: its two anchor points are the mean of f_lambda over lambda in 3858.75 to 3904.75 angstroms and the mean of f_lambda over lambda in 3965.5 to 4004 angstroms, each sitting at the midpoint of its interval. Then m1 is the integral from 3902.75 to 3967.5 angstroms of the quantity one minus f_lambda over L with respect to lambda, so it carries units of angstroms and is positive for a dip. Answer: 6.0 angstroms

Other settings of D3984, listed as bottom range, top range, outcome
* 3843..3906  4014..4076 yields 0.82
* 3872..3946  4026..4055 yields 0.87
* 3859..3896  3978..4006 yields 0.84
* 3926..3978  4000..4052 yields 0.89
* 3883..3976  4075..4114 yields 1.13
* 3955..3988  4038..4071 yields 0.82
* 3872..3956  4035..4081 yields 0.90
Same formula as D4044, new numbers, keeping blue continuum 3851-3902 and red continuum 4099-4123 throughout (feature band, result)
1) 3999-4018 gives 4.1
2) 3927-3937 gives 1.8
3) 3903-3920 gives 2.1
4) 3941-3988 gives 3.7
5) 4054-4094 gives 6.0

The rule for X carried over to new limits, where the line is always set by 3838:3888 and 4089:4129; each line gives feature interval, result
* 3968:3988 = 0.3 angstroms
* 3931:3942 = 2.1 angstroms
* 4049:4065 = 3.7 angstroms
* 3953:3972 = 0.3 angstroms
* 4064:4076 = 2.1 angstroms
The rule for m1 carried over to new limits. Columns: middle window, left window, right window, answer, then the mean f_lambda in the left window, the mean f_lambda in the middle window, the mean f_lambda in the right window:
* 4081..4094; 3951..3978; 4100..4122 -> 0.7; 15.9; 15.2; 16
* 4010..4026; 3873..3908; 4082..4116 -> 3.2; 16.8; 13.2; 16.1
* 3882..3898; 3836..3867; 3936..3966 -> -2.2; 16.6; 17.9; 14.4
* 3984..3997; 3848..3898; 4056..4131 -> 1.3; 17.1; 14.1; 14.6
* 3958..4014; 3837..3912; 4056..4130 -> 3.8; 16.7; 14.6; 14.6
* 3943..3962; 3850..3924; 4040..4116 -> 1.3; 16.4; 14.6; 14.3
